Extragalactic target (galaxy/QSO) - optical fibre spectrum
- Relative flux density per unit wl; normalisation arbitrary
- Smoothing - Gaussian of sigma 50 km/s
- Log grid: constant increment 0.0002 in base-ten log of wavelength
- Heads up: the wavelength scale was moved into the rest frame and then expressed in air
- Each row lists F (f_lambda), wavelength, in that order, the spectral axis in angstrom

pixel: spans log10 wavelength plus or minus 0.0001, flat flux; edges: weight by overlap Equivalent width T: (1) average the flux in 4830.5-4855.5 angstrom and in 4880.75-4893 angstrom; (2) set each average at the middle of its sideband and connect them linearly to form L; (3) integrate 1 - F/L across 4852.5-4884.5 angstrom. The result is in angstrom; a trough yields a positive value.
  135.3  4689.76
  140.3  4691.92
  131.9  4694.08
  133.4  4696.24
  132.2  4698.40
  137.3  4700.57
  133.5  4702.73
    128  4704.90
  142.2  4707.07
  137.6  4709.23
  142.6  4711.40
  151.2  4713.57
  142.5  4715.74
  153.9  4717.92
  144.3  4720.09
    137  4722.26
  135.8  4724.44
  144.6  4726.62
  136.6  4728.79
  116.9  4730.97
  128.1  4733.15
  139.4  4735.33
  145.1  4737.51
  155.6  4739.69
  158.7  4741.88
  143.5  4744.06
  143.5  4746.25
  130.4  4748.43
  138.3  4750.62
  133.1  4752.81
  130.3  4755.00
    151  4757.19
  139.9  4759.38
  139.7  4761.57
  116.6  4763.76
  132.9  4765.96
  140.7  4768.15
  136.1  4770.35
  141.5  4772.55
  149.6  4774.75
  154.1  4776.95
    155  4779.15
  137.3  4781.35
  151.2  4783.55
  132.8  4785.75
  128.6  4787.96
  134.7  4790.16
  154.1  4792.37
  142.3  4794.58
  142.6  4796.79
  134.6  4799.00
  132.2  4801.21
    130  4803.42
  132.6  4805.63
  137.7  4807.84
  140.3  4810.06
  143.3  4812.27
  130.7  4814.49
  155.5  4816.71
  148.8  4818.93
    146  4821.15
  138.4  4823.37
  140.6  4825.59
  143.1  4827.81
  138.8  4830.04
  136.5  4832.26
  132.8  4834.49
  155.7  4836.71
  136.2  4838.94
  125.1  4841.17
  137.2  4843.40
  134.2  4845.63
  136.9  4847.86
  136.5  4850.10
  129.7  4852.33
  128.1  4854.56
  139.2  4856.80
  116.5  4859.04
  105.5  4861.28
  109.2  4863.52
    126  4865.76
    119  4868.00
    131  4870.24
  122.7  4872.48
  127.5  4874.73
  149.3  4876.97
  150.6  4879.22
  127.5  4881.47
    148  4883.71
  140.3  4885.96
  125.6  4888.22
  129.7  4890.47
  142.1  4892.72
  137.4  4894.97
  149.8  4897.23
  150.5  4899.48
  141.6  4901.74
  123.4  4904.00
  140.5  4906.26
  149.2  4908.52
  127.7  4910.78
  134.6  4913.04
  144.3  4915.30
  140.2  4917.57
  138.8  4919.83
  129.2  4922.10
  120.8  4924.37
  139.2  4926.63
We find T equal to 1.66 angstrom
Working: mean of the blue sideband 136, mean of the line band 128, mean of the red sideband 135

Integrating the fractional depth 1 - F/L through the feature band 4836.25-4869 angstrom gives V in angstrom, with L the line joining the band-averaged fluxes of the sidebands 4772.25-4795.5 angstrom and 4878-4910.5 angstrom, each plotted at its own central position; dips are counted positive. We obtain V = 2.9 angstrom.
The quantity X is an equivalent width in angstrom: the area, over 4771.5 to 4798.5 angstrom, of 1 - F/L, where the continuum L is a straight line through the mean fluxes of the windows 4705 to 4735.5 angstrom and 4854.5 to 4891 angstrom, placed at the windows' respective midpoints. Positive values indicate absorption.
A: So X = -1.7 angstrom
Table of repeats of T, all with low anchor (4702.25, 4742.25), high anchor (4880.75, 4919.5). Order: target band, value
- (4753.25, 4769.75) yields 0.5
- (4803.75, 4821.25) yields -0.2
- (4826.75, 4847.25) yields 0.2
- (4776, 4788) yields -0.4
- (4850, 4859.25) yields 0.6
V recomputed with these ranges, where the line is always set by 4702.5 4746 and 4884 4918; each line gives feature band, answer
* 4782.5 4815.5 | 0.5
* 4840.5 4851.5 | 0.4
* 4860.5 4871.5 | 1.6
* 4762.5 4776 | 0.4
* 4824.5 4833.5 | 0.0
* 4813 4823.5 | -0.3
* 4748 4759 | 0.3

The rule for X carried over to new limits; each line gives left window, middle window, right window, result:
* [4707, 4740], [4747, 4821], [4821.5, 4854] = -0.3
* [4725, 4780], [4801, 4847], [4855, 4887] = -1.9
